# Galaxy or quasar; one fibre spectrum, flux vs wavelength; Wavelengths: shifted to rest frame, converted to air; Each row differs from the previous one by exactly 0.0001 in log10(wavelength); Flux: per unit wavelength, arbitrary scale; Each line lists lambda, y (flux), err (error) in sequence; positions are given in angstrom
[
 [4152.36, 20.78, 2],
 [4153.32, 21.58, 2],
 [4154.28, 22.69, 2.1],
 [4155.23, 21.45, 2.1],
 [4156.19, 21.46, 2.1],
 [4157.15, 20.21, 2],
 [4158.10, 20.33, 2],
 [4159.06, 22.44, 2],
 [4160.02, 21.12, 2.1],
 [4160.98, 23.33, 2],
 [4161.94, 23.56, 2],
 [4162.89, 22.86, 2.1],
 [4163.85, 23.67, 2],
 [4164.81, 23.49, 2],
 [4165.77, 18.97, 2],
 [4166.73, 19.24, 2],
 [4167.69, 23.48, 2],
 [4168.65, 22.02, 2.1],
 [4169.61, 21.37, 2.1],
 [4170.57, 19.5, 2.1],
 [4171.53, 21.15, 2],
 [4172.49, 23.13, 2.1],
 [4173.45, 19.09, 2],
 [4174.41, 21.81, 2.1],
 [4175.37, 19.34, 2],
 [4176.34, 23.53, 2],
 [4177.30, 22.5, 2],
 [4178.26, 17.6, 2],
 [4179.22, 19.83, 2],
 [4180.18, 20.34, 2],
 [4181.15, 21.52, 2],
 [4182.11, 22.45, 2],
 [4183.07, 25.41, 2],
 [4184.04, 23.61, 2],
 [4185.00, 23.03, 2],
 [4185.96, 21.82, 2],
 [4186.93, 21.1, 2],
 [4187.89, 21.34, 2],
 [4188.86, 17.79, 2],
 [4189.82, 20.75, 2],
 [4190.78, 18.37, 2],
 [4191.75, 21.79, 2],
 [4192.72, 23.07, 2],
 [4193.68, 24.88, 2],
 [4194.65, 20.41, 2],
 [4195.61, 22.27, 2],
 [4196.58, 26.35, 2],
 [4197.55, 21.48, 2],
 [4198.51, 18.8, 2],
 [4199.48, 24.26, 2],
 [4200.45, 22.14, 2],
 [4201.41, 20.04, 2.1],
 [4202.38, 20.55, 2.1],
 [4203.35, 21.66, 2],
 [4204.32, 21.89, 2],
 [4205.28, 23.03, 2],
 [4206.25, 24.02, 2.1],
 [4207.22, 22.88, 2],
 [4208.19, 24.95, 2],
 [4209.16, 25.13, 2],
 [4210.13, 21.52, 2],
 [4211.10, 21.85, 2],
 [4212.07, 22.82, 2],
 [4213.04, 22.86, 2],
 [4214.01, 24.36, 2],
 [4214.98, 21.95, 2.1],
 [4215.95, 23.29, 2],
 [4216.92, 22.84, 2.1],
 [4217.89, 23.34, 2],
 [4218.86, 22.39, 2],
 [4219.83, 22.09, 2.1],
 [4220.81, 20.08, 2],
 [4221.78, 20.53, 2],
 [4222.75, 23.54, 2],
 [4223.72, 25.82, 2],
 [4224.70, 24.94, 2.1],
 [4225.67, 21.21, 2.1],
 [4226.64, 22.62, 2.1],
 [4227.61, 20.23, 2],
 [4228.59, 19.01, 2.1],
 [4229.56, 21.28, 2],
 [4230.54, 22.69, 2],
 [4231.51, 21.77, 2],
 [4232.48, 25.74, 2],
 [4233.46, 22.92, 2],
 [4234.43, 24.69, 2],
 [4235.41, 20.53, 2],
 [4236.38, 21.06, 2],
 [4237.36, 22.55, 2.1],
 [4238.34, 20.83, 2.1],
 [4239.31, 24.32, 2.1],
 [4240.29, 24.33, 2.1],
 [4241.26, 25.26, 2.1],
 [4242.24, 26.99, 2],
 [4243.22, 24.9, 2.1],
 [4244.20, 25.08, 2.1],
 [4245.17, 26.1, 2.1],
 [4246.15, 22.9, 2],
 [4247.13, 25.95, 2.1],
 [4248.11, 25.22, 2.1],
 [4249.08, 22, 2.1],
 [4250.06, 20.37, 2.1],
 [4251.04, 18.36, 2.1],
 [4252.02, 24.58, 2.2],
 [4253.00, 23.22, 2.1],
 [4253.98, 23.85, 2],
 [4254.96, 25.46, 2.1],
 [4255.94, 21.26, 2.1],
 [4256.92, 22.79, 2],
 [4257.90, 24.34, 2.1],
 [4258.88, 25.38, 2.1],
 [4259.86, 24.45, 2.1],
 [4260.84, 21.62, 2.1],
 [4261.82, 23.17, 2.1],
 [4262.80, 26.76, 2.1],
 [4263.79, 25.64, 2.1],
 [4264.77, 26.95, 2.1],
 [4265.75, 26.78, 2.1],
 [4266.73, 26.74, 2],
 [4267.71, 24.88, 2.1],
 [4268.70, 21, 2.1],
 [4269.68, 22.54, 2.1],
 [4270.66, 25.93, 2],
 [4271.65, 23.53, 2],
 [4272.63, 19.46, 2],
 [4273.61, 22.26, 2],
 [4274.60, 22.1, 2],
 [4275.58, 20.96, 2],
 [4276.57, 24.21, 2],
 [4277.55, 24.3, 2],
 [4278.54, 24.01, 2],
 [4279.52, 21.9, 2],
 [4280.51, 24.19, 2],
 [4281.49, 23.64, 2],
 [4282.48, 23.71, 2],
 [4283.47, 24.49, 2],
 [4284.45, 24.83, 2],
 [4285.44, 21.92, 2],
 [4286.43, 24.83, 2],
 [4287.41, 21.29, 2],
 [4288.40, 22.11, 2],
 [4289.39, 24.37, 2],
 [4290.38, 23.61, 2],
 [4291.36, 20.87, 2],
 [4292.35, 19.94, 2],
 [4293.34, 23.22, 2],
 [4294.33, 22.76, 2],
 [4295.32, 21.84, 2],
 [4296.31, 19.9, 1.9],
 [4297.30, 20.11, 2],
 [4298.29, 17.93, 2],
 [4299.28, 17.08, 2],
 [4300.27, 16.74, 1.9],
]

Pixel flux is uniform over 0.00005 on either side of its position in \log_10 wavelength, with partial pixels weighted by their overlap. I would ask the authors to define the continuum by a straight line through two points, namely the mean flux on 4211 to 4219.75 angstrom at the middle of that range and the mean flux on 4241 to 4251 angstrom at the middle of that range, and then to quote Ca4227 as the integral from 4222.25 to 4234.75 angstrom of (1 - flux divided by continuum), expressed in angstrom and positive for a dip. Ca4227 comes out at 0.4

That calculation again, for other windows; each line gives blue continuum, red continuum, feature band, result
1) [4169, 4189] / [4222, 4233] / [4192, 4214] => -0.7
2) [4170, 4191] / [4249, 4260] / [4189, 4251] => -1.5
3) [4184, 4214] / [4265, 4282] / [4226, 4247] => -0.3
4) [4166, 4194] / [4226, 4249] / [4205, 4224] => -0.3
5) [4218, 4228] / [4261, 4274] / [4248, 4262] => 0.4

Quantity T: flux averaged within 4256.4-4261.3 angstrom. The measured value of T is 23.7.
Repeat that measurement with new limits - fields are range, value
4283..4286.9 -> 24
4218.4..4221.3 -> 21.5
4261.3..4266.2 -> 25.8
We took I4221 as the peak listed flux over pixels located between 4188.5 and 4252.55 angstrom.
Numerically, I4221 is 26.99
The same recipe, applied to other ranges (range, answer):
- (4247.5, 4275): 26.95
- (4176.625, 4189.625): 25.41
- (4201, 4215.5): 25.13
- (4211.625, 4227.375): 25.82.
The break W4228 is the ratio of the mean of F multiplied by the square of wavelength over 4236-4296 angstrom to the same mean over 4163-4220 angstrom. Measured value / 1.11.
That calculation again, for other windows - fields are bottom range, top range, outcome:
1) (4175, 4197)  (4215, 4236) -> 1.05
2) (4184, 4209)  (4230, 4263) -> 1.09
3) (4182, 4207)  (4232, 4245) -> 1.11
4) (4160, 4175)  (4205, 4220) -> 1.09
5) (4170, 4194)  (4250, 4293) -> 1.14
